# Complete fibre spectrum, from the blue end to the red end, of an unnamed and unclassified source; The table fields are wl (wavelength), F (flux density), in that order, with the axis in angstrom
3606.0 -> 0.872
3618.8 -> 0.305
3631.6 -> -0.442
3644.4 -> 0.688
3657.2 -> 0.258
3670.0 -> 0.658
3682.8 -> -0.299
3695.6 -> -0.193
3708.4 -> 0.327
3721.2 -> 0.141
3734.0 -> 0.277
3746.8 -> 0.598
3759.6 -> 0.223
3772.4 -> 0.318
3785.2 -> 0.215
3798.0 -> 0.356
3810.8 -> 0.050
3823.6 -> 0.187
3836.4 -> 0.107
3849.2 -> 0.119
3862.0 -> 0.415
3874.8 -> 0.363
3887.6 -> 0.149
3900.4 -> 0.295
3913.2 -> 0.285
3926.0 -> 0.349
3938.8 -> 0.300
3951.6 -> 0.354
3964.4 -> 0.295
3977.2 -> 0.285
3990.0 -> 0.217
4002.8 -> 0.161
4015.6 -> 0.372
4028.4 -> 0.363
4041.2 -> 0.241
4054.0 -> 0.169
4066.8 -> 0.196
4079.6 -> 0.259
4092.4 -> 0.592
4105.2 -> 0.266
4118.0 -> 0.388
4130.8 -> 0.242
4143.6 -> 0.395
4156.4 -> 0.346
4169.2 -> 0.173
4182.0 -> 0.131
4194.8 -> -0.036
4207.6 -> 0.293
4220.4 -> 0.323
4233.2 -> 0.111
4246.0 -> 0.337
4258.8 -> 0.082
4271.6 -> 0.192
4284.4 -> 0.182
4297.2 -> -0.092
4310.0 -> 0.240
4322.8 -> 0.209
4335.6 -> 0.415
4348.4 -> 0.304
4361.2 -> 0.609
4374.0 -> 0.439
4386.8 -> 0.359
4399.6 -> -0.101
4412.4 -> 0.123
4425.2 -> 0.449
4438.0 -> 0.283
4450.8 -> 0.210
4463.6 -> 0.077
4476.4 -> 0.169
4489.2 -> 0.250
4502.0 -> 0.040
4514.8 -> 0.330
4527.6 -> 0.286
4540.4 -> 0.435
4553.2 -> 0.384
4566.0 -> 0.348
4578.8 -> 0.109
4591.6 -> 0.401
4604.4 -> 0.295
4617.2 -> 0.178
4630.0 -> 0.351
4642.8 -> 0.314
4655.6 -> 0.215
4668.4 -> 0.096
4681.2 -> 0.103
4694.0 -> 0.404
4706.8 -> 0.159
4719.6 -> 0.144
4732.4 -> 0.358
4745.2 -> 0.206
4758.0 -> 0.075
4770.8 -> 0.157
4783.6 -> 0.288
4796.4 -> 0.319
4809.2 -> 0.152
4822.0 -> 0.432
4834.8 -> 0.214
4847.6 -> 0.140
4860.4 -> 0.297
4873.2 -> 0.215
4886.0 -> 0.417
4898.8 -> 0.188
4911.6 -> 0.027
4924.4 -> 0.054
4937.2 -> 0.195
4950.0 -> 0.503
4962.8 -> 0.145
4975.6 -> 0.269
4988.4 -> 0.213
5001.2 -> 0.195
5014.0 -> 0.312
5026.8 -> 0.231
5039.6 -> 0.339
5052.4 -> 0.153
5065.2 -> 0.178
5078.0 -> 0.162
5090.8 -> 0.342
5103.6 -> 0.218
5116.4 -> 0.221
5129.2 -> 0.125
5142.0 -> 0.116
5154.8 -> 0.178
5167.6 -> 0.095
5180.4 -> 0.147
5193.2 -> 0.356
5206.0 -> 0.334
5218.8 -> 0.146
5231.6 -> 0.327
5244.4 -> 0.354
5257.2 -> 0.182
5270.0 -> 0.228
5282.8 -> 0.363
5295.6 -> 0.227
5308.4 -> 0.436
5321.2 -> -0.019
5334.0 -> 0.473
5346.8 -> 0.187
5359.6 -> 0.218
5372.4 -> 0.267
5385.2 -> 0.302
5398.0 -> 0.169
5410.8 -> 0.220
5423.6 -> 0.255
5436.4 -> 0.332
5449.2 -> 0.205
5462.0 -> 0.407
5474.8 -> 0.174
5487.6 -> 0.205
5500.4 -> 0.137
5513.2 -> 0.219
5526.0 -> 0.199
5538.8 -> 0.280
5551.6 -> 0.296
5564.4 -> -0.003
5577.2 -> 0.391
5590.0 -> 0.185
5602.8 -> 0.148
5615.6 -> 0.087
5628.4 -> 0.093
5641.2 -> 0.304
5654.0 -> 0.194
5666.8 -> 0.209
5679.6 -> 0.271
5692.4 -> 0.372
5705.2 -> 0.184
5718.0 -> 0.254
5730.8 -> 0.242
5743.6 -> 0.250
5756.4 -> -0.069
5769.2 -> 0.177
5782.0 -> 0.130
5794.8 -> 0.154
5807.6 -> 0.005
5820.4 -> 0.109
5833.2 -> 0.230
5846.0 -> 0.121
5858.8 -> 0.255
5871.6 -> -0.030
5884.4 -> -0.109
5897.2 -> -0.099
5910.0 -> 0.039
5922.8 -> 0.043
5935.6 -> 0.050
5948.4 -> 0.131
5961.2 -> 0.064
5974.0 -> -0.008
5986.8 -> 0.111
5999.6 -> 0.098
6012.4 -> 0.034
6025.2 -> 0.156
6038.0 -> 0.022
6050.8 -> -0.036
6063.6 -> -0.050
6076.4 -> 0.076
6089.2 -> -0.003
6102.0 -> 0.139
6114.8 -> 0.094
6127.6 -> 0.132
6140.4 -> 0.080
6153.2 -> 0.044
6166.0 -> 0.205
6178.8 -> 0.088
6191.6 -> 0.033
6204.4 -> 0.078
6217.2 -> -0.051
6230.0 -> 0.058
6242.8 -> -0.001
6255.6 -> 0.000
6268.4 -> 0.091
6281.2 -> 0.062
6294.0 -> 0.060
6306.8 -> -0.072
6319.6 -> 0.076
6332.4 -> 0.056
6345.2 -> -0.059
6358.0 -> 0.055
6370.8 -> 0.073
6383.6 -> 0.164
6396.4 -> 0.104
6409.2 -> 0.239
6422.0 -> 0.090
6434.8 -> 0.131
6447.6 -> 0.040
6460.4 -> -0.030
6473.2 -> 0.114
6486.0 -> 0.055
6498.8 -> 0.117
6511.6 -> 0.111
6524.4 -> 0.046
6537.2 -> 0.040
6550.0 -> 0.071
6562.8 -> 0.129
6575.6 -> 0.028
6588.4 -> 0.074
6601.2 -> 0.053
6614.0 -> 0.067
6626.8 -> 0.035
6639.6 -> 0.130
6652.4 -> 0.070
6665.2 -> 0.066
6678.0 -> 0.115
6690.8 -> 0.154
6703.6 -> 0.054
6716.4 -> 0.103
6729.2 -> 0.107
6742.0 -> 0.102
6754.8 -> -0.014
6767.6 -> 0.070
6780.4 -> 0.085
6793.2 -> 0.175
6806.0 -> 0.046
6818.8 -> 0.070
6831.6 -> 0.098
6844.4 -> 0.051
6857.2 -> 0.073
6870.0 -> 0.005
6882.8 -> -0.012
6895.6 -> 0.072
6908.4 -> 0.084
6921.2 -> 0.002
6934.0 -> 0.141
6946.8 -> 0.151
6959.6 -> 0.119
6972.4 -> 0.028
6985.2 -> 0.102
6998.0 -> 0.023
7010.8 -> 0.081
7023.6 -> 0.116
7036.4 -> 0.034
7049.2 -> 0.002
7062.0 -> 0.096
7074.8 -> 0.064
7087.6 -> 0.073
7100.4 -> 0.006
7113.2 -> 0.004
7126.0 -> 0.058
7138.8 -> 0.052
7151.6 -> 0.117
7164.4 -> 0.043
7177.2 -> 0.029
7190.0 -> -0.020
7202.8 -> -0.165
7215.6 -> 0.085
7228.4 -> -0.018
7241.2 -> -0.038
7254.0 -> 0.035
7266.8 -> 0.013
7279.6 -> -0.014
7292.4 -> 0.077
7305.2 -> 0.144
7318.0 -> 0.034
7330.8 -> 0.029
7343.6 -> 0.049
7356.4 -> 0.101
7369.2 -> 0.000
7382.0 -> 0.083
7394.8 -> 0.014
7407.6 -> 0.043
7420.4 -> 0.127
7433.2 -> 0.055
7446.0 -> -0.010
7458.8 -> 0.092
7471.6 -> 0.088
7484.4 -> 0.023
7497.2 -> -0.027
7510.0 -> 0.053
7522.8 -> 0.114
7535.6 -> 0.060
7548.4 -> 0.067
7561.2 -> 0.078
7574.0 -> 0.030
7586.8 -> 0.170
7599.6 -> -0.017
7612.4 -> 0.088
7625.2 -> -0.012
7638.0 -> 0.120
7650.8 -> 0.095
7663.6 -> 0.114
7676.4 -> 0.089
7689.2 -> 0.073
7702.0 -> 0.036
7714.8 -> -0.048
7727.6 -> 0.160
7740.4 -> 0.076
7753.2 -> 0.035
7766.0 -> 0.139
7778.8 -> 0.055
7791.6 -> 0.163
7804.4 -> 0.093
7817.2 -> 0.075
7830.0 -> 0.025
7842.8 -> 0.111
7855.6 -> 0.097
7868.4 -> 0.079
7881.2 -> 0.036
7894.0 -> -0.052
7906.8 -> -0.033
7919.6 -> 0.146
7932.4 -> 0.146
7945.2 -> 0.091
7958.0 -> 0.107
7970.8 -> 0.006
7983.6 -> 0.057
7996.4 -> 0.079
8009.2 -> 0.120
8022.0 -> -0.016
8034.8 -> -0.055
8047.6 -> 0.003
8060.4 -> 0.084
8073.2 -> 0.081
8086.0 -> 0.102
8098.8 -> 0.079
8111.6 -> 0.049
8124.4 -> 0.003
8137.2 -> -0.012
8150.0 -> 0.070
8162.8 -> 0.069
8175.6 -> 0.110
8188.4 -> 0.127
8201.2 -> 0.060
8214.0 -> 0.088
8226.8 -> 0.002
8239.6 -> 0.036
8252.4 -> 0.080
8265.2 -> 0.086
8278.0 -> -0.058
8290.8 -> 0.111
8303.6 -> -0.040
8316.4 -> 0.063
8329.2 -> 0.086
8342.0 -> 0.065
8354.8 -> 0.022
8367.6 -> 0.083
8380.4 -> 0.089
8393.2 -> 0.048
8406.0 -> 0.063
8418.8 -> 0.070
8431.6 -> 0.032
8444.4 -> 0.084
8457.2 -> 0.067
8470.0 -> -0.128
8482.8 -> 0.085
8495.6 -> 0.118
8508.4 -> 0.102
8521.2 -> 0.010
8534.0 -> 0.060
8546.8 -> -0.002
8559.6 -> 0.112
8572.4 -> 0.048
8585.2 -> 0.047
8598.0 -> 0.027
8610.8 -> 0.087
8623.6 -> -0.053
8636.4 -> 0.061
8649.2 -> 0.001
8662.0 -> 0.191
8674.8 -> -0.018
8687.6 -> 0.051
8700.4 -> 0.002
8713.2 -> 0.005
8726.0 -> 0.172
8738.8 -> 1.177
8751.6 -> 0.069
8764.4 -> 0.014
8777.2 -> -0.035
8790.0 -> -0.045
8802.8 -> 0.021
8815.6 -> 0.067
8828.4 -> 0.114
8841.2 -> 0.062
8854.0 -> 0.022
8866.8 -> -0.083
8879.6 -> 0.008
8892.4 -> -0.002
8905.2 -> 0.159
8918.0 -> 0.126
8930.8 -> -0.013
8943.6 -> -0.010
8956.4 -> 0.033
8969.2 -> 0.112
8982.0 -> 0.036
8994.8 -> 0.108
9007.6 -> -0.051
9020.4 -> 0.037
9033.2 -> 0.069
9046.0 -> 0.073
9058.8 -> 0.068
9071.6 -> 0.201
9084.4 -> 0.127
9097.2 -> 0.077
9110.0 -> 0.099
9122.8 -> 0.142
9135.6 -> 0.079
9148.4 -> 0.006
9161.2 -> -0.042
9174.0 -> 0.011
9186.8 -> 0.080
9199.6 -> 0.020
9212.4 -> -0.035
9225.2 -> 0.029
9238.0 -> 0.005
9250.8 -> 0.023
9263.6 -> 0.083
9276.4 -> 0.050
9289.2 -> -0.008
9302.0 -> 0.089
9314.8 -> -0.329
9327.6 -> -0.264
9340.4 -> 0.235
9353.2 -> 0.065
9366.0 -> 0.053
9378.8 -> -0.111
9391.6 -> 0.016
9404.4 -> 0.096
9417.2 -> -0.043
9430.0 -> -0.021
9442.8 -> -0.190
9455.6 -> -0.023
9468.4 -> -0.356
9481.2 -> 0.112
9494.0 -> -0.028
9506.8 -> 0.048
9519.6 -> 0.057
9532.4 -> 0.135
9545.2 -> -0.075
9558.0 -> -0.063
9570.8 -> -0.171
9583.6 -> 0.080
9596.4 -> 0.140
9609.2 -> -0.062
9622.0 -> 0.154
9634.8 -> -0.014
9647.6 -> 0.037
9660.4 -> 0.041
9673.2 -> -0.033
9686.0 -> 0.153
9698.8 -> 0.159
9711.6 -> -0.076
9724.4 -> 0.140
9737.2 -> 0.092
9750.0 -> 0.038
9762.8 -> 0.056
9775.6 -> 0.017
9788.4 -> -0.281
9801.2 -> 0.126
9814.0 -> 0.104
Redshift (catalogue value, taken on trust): 1.344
